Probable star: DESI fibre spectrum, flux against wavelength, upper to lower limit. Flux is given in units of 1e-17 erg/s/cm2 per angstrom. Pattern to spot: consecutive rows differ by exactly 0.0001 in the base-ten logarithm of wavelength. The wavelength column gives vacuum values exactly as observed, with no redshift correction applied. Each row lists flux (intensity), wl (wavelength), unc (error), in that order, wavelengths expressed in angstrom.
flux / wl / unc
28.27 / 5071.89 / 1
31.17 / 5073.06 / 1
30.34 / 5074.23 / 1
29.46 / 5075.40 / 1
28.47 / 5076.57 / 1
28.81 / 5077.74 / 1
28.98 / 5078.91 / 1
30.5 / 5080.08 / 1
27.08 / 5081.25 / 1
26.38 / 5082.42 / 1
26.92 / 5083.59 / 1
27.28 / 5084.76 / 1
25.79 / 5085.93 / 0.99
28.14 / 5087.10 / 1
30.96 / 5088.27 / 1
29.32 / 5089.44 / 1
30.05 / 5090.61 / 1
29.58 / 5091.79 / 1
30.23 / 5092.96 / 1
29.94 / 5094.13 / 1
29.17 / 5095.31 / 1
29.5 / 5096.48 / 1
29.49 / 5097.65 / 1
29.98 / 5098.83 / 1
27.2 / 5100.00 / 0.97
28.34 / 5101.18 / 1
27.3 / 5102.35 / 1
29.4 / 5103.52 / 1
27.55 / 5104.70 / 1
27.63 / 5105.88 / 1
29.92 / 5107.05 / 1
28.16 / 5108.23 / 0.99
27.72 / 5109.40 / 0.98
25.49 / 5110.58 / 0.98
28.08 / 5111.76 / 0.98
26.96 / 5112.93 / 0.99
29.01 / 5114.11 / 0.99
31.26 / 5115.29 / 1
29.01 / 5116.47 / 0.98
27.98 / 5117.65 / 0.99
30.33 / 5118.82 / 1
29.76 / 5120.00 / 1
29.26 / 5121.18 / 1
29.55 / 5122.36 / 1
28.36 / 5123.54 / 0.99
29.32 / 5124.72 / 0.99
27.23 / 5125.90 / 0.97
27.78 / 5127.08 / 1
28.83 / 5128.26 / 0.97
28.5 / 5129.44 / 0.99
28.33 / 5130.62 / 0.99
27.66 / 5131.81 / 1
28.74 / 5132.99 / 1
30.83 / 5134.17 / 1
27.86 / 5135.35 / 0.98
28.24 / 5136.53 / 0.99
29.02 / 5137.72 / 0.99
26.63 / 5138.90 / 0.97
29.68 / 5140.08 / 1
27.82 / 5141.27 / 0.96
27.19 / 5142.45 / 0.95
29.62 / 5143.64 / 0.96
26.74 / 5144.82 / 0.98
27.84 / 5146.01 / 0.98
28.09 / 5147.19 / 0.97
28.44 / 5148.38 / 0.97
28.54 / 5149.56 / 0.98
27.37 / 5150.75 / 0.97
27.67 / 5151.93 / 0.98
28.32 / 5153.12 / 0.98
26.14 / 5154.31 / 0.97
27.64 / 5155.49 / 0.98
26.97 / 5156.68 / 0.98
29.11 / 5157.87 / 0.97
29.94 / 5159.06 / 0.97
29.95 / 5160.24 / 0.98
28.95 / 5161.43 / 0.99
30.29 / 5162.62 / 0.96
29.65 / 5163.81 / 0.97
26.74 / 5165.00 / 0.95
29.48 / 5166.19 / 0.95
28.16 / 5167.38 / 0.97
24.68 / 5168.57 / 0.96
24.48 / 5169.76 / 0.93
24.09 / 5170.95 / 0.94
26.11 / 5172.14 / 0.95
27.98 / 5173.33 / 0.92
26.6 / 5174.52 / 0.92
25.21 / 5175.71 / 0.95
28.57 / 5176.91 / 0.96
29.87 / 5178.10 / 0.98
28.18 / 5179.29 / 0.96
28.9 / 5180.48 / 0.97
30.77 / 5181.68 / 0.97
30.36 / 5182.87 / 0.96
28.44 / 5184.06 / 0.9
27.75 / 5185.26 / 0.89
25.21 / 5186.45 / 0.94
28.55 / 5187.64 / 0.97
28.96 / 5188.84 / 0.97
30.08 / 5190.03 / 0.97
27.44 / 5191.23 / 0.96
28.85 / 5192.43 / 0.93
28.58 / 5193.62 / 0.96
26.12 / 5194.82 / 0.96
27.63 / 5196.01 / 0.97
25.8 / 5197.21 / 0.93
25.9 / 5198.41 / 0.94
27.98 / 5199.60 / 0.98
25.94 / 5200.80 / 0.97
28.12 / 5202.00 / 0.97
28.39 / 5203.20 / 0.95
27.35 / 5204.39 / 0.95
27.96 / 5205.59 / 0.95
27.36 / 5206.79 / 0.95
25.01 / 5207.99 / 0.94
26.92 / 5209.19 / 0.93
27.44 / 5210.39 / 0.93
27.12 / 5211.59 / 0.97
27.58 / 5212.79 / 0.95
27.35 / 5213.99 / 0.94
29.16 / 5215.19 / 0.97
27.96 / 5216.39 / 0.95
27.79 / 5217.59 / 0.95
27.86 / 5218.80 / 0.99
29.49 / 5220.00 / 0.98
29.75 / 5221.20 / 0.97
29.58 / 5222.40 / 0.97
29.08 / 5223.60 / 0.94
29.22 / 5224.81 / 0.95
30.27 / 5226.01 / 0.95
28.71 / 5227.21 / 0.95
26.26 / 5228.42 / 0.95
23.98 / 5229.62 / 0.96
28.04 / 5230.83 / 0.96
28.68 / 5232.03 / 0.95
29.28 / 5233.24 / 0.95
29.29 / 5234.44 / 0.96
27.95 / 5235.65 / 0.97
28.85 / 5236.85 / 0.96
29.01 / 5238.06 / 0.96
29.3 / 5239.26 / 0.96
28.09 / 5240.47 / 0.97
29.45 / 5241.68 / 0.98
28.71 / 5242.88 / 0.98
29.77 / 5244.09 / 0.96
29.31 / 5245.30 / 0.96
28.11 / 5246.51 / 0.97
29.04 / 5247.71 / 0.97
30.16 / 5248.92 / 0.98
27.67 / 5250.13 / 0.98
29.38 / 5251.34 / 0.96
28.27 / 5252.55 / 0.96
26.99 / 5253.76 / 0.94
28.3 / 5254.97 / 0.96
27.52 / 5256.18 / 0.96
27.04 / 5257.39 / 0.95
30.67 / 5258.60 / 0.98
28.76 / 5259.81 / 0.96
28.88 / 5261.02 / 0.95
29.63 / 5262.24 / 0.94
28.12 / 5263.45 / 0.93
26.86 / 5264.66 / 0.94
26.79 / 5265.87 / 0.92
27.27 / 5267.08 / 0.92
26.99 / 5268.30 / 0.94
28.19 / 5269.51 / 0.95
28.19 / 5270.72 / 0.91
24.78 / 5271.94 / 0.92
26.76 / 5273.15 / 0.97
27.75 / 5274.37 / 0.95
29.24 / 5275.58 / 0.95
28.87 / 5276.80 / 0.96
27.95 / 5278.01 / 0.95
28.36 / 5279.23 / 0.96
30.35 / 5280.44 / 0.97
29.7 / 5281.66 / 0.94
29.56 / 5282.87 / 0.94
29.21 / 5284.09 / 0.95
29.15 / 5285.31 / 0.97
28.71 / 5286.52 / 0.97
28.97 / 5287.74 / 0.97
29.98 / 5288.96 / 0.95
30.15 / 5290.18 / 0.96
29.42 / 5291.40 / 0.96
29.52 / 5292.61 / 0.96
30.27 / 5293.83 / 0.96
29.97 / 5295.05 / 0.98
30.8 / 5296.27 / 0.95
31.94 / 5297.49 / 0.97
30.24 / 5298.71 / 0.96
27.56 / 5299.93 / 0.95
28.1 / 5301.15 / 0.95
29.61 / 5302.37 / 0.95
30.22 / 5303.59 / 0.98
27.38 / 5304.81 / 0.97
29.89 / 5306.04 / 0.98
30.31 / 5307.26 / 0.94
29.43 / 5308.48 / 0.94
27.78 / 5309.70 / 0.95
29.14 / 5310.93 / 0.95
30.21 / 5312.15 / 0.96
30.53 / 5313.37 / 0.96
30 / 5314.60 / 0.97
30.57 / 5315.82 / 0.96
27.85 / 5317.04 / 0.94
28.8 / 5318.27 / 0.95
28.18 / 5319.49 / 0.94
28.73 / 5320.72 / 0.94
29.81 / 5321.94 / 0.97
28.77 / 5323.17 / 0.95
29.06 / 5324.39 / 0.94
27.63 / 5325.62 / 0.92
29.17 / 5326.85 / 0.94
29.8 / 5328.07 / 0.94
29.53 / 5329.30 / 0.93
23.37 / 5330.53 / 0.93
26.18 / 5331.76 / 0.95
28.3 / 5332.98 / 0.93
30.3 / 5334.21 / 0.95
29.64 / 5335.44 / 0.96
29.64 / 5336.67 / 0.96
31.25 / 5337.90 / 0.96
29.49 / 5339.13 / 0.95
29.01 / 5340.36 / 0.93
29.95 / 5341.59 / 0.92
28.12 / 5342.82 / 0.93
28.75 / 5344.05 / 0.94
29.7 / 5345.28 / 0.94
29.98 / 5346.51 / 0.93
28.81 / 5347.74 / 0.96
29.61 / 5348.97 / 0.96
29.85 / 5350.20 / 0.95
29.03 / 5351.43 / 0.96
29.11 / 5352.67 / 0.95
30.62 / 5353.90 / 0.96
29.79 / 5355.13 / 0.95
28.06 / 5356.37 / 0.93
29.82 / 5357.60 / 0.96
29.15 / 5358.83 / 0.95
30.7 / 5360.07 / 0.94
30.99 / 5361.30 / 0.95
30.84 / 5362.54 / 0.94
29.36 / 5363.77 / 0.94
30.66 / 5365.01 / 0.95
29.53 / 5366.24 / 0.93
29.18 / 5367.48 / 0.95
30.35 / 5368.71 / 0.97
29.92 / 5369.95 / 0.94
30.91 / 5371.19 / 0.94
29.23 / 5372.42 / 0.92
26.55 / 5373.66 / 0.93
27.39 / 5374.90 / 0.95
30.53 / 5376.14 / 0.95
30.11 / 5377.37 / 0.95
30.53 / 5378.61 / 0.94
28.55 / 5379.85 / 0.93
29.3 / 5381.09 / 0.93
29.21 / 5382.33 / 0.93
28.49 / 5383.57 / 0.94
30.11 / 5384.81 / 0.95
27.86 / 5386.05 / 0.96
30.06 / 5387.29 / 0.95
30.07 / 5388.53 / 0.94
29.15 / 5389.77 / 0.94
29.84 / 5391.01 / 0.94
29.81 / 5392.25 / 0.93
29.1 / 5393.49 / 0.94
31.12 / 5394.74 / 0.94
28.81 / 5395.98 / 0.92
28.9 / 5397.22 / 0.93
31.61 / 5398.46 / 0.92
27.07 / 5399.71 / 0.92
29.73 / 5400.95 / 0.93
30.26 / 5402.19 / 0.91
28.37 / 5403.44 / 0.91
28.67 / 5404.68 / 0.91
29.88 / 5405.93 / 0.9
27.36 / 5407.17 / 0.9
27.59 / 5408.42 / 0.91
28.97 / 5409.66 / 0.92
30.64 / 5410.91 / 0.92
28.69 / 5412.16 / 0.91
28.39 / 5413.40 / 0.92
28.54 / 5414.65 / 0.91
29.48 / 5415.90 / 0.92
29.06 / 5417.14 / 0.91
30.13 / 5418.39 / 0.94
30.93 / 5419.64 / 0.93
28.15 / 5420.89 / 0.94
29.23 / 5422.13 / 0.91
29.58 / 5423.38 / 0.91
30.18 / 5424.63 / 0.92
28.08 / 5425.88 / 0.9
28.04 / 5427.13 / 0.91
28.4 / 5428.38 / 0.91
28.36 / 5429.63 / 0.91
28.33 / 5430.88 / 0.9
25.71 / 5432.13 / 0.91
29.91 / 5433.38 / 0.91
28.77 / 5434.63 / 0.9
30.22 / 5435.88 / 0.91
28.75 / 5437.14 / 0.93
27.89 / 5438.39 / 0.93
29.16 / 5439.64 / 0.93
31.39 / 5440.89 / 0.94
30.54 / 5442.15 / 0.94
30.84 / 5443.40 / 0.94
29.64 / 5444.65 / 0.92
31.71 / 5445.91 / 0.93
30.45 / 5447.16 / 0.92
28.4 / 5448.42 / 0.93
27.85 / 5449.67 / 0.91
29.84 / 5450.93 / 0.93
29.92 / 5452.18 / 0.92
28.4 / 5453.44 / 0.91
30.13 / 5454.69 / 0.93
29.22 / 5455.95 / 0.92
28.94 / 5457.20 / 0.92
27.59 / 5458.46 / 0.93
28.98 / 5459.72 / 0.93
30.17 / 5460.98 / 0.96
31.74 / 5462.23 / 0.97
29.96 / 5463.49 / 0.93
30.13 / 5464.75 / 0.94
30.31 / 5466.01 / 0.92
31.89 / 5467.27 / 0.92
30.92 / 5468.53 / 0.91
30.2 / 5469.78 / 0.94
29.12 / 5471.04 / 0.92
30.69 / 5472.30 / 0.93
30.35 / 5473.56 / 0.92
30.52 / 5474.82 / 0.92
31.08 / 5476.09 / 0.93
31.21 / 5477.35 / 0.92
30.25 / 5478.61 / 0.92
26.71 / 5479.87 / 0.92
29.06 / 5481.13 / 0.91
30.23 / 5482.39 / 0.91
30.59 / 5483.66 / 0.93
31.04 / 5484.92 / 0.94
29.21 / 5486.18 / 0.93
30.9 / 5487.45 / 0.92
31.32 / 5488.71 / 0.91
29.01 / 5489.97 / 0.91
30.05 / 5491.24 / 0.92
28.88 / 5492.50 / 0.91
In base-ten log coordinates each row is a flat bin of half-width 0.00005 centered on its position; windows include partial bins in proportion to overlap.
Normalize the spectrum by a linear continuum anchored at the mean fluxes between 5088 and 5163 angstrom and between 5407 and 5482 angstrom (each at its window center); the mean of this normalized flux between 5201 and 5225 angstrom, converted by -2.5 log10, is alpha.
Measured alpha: 0.033 mag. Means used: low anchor 28.6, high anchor 29.5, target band 28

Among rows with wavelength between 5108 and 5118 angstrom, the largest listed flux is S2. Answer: 31.26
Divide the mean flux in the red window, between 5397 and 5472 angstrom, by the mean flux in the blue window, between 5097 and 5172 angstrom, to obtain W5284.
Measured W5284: 1.0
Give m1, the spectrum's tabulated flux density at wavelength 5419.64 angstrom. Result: 30.93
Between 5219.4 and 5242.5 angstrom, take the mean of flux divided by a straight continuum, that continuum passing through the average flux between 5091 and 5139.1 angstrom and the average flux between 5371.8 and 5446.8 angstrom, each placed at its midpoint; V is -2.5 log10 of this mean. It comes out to 0.01 mag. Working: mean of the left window 28.7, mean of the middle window 28.7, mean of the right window 29.2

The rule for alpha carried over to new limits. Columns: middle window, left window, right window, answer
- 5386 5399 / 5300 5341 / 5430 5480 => -0.01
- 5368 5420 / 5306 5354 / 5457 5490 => 0.01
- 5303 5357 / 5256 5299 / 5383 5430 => -0.01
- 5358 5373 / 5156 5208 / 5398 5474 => -0.04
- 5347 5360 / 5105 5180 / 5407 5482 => -0.01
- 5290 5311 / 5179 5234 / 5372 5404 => -0.03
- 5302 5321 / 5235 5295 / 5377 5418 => -0.02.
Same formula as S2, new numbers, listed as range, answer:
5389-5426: 31.61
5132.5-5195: 30.83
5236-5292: 30.67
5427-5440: 30.22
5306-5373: 31.25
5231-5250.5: 30.16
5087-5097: 30.96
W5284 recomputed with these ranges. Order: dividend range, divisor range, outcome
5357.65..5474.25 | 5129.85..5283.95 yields 1.05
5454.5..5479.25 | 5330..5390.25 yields 1.03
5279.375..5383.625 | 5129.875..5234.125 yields 1.05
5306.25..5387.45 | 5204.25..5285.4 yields 1.04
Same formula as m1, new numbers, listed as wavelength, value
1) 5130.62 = 28.33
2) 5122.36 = 29.55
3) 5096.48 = 29.5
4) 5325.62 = 27.63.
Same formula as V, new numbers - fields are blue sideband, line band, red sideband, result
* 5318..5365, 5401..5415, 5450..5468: 0.024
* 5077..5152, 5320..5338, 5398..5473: 0.016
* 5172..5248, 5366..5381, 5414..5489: -0.009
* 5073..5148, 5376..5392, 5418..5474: -0.006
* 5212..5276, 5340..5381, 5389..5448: -0.022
